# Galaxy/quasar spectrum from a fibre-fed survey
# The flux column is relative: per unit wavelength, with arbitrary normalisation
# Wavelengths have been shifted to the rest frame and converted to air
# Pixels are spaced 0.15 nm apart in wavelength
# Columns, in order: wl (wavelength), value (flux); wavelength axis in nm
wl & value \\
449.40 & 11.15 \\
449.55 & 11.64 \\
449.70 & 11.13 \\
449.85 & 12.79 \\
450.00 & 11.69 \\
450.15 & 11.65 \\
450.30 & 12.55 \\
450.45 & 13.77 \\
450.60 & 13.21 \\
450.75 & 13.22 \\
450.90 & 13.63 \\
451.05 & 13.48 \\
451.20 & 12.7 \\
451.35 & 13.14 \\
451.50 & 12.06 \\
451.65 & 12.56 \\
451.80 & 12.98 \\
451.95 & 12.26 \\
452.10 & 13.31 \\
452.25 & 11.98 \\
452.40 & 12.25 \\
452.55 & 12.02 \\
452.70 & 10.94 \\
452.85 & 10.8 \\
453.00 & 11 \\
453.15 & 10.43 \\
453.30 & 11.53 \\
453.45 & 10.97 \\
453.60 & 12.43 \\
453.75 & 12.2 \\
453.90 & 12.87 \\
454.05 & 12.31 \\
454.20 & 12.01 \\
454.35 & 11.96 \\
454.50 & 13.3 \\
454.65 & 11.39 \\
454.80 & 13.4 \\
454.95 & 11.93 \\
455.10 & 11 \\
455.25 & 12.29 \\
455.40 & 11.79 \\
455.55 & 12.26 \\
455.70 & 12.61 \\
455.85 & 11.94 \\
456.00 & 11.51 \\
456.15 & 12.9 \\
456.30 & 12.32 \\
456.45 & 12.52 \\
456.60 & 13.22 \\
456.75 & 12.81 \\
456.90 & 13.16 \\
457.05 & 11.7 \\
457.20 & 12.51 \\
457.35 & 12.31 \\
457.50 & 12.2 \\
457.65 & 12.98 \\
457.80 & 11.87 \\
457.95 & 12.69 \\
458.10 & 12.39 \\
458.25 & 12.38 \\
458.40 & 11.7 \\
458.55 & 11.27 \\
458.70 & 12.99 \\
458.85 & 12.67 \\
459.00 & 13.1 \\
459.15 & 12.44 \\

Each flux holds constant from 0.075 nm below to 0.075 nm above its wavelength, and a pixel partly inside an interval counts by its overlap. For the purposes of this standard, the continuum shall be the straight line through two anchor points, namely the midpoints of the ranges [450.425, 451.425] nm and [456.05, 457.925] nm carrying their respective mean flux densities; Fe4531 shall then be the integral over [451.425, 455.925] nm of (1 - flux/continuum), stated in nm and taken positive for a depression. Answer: 0.32 nm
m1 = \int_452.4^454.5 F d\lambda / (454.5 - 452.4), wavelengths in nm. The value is 11.7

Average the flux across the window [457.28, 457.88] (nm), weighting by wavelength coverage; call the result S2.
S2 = 12.3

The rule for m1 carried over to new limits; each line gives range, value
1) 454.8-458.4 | 12.3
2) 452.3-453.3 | 11.3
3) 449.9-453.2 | 12.4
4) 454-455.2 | 12.2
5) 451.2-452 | 12.6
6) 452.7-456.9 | 12.1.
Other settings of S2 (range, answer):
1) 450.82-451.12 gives 13.6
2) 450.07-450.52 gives 12.6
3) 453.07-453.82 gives 11.5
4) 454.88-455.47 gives 11.8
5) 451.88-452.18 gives 12.8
